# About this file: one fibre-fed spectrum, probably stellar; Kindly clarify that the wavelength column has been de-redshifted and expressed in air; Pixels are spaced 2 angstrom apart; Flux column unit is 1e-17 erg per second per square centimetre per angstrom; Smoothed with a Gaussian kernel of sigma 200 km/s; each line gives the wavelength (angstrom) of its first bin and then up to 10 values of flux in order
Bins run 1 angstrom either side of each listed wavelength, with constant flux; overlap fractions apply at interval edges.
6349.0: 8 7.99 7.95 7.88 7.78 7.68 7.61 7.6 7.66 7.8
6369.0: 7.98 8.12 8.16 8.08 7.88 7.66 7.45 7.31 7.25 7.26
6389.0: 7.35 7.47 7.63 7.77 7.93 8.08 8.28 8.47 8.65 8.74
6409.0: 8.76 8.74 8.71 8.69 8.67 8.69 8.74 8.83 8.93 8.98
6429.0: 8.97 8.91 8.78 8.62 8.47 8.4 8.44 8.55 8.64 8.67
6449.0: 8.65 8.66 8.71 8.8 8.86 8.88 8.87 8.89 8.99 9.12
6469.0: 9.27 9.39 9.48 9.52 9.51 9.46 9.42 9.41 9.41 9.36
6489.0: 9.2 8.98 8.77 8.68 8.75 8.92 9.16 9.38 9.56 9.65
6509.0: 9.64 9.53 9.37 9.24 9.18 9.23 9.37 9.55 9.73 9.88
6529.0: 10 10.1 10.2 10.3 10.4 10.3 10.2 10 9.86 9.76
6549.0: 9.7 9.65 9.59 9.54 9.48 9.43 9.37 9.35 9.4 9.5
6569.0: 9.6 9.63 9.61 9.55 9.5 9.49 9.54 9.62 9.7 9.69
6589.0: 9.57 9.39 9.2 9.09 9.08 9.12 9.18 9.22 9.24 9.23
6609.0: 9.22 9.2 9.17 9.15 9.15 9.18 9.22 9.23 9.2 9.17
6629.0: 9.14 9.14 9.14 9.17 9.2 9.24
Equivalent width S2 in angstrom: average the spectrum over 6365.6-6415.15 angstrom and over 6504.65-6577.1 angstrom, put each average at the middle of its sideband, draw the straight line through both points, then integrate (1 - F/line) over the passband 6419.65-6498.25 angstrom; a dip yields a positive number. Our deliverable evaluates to -1.7 angstrom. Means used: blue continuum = 7.99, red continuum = 9.68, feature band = 8.95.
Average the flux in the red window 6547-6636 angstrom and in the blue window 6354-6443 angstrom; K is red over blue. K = 1.14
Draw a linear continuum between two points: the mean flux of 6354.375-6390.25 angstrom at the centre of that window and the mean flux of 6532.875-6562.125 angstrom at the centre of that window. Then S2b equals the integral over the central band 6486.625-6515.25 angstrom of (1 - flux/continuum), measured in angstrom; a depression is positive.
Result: 0.19 angstrom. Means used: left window 7.69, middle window 9.21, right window 9.84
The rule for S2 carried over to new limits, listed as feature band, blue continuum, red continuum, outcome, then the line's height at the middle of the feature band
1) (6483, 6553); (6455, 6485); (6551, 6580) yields -1.46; 9.36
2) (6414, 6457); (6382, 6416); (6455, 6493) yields -0.48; 8.62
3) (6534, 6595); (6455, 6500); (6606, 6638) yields -3.27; 9.16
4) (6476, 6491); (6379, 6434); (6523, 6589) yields -0.56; 9.03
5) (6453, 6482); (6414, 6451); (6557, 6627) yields -1.03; 8.84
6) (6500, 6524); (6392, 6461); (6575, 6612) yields -1.12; 8.99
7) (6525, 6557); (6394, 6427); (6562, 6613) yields -2.69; 9.17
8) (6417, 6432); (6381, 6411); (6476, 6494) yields -0.87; 8.37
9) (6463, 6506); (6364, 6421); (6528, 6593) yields -1.24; 8.96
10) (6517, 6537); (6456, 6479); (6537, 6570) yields -0.59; 9.53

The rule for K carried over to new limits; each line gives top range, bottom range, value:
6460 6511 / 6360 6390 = 1.20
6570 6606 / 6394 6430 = 1.10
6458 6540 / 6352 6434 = 1.16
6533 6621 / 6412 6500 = 1.07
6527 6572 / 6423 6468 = 1.12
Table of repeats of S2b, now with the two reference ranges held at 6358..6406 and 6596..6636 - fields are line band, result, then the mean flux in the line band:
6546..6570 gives -1.9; 9.53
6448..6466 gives -1.3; 8.81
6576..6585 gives -0.6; 9.56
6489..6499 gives -0.5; 8.85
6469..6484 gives -2.0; 9.44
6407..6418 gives -1.0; 8.72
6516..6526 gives -0.9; 9.41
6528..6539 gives -1.9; 10.2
